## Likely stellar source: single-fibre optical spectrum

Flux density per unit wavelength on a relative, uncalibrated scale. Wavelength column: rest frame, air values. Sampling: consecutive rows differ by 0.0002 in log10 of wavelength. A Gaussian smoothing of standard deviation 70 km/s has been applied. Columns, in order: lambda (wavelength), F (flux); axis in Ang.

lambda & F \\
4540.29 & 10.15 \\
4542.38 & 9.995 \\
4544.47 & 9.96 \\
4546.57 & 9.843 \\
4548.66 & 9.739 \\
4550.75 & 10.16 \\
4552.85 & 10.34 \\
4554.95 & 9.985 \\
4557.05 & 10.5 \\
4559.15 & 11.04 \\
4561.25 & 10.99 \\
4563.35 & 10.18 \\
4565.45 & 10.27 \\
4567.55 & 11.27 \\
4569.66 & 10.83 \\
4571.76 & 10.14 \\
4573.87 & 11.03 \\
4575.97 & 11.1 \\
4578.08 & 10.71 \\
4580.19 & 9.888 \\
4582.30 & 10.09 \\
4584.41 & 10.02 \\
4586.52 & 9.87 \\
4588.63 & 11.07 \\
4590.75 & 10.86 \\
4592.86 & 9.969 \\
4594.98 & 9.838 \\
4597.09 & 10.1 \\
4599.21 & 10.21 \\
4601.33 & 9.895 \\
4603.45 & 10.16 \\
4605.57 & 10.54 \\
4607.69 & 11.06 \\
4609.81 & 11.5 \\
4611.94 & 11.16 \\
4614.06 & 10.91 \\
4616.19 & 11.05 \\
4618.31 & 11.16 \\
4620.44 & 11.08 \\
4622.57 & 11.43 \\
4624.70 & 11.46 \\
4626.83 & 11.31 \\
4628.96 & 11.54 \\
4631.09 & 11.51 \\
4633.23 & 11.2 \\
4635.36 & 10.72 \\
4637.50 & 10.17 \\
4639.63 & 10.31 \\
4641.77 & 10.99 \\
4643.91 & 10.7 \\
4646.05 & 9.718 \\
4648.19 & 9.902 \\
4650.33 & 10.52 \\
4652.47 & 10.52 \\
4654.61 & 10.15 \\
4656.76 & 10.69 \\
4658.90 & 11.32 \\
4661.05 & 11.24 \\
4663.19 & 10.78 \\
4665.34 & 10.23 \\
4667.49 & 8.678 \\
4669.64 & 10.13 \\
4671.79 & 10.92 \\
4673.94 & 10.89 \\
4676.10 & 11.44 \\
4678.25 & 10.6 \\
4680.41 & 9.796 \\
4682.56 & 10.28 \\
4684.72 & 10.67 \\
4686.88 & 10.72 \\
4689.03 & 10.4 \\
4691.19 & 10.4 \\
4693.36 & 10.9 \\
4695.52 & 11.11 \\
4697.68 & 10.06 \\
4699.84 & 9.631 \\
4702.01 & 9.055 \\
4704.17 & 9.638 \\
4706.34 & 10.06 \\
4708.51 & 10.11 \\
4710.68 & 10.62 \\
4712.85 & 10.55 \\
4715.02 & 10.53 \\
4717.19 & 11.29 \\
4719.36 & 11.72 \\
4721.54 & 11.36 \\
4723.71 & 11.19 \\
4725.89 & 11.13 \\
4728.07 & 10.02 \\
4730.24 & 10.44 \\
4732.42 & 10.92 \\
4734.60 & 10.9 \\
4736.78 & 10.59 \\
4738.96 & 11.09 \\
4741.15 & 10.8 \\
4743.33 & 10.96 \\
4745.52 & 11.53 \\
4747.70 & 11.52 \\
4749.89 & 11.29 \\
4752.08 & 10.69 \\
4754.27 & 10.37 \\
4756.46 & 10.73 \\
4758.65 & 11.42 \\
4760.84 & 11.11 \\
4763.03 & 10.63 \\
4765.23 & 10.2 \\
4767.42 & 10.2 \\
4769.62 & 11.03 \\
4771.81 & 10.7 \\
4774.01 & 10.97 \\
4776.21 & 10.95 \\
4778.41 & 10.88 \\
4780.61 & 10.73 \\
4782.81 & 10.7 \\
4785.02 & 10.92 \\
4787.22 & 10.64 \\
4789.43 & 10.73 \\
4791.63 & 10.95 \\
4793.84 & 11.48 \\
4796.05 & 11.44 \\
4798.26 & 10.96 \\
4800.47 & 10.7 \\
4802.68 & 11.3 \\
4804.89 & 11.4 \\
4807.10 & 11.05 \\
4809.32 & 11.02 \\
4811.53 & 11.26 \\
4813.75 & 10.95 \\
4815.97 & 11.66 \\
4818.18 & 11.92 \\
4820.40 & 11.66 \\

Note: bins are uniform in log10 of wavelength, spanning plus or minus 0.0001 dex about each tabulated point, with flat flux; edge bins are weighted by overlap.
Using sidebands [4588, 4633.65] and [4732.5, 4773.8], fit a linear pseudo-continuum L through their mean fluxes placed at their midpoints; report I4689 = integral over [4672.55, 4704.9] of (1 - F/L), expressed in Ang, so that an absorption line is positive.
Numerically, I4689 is 1.44 Ang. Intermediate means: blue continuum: 10.9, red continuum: 10.9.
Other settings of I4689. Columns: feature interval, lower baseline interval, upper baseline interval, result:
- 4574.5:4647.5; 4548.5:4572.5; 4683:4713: -1.95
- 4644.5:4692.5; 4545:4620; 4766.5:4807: 1.01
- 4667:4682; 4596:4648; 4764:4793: 0.52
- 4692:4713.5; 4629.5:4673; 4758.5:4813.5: 1.04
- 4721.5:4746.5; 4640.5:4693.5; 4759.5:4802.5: -0.43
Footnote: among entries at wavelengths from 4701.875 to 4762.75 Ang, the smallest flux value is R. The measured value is 9.055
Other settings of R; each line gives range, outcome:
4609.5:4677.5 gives 8.678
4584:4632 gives 9.838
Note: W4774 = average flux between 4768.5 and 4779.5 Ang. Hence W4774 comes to 10.9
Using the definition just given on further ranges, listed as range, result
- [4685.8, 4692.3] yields 10.5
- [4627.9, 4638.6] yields 11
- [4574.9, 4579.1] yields 10.9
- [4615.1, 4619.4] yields 11.1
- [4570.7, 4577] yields 10.8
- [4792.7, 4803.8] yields 11.2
